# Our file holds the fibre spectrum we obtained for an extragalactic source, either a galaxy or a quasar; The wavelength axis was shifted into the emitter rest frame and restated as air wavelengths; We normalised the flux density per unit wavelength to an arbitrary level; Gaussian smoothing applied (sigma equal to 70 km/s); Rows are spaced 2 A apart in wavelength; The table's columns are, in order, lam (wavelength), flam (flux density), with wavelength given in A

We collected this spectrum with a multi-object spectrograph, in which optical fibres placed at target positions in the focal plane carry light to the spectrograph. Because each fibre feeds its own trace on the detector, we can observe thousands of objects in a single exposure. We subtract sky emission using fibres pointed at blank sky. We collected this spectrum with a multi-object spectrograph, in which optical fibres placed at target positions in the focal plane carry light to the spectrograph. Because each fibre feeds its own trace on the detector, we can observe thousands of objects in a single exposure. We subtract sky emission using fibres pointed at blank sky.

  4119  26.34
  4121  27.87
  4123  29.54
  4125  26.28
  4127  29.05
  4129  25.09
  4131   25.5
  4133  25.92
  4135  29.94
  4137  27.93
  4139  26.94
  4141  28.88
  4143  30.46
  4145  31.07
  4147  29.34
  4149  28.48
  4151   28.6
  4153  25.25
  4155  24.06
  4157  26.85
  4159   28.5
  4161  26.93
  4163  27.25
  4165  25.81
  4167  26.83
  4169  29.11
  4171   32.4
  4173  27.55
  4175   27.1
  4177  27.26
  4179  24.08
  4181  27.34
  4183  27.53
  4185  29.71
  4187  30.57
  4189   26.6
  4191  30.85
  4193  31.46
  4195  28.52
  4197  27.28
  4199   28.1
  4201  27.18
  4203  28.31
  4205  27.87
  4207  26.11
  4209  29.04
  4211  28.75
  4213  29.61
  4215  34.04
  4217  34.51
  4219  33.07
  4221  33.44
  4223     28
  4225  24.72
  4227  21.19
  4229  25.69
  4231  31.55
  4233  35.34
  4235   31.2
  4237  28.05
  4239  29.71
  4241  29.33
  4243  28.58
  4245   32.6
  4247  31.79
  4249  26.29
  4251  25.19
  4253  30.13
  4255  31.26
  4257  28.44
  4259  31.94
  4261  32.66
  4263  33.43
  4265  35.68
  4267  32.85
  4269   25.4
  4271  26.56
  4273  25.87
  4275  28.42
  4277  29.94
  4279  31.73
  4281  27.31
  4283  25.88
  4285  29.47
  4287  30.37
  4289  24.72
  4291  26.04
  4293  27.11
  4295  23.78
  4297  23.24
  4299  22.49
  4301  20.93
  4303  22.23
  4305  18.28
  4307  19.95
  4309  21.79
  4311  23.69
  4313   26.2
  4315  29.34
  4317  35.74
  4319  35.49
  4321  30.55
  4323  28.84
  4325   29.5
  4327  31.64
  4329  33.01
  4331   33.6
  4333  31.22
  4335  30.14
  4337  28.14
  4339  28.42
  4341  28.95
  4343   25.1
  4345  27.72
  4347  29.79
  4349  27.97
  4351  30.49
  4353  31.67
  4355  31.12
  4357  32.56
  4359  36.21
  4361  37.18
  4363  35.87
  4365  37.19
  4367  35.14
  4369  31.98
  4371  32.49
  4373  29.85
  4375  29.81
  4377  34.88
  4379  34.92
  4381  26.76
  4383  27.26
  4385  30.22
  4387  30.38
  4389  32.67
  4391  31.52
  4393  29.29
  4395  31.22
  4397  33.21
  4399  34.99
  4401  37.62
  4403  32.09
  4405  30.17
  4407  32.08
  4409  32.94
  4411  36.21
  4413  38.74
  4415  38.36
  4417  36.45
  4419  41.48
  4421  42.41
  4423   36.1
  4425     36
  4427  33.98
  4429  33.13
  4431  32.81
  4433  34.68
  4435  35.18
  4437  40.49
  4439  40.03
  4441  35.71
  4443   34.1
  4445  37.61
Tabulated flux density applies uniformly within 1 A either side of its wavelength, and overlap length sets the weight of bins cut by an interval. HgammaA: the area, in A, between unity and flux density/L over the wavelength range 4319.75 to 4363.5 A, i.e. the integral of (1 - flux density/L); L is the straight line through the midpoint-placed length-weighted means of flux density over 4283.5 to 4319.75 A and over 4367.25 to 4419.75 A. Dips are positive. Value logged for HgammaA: -3.2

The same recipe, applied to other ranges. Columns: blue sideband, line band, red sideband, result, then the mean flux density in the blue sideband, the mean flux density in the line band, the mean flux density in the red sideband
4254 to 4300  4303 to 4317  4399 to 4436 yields 2.85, 28.5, 24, 35.6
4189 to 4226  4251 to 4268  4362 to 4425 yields -0.57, 29.4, 31.6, 33.7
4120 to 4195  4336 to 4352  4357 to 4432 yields 2.10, 28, 28.3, 33.9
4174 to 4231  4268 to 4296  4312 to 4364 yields 2.49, 28.6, 27.3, 31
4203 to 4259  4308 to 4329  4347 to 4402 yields 1.20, 29.5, 29.5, 32.3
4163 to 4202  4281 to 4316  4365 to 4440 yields 7.52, 28.1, 24.5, 34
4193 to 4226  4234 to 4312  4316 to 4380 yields 7.37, 29.4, 27.5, 31.8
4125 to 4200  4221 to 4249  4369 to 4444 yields 0.60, 27.9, 29.1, 34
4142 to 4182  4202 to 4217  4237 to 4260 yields -0.40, 27.7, 29.5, 29.5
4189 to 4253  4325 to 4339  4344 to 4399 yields 0.10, 29.2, 31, 31.9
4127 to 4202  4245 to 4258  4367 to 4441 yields 0.42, 27.9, 29.1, 34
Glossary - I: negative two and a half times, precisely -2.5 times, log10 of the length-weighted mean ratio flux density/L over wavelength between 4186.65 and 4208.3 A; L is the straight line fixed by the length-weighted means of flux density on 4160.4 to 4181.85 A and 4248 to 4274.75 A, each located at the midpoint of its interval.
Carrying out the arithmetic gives -0.01 mag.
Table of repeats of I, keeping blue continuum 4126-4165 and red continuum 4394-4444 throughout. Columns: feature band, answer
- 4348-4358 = 0.099 mag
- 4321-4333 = 0.057 mag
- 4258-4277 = 0.031 mag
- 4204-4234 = 0.009 mag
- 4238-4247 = 0.008 mag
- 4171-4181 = 0.053 mag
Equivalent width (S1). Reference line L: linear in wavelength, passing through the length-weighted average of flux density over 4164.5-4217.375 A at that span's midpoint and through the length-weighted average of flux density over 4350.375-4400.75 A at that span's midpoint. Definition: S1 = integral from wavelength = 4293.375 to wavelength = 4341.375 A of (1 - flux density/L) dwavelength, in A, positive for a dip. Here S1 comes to 6.0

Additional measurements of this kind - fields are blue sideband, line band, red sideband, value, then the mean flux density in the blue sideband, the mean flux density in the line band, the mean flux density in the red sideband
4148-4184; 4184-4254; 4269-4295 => -4.8 A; 27.3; 29.3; 27.5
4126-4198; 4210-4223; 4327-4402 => -1.3 A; 27.9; 31.9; 31.6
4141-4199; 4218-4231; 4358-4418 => 0.6 A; 28.1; 28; 33.3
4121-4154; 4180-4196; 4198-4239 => -0.1 A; 28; 29.1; 29.3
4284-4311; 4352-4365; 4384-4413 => -2.3 A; 23.9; 34.3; 32.7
